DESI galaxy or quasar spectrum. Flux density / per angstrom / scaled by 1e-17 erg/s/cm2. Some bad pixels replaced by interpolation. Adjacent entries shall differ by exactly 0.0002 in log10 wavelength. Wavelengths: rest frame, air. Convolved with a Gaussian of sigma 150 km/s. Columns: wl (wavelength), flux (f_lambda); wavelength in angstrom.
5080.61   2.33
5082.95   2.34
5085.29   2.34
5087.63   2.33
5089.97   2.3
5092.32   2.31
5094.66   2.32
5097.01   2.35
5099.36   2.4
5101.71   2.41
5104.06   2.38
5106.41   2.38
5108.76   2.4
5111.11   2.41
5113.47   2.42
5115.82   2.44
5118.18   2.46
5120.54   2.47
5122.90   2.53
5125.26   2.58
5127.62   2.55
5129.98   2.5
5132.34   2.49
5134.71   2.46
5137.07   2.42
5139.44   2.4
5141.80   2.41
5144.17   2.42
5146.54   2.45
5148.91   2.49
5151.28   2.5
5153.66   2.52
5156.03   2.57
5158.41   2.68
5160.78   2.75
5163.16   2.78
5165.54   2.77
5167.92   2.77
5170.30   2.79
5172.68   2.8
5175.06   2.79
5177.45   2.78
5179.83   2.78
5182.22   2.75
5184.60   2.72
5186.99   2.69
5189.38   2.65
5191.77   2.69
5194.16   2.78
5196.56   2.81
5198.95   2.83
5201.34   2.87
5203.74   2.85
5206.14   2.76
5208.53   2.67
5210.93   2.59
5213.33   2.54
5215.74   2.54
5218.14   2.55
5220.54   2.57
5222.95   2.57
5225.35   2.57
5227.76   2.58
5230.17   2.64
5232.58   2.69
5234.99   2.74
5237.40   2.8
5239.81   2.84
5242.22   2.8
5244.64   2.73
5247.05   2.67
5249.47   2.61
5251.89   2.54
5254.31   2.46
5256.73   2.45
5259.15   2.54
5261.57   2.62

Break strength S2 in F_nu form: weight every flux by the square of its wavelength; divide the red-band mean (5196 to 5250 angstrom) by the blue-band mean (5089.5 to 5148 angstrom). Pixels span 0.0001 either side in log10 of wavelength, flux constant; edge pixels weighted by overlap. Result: 1.2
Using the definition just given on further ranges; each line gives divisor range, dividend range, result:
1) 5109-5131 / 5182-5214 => 1.13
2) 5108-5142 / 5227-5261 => 1.13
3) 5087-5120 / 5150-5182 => 1.17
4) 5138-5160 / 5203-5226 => 1.07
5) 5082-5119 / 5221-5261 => 1.17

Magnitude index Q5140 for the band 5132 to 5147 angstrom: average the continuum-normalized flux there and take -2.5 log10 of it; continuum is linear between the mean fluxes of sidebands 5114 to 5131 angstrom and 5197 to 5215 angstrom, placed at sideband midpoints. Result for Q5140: 0.05 mag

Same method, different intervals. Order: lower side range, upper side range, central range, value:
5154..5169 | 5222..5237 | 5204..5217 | 0.01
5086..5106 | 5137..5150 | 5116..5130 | -0.05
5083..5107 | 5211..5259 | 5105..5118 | -0.01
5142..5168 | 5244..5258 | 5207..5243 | -0.03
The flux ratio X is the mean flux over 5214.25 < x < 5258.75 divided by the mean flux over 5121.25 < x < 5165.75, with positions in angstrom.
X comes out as 1.04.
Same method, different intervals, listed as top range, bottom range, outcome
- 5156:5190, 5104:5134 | 1.11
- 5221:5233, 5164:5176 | 0.93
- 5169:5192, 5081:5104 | 1.17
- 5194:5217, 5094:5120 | 1.13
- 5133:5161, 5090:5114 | 1.05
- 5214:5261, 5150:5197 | 0.97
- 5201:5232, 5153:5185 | 0.96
